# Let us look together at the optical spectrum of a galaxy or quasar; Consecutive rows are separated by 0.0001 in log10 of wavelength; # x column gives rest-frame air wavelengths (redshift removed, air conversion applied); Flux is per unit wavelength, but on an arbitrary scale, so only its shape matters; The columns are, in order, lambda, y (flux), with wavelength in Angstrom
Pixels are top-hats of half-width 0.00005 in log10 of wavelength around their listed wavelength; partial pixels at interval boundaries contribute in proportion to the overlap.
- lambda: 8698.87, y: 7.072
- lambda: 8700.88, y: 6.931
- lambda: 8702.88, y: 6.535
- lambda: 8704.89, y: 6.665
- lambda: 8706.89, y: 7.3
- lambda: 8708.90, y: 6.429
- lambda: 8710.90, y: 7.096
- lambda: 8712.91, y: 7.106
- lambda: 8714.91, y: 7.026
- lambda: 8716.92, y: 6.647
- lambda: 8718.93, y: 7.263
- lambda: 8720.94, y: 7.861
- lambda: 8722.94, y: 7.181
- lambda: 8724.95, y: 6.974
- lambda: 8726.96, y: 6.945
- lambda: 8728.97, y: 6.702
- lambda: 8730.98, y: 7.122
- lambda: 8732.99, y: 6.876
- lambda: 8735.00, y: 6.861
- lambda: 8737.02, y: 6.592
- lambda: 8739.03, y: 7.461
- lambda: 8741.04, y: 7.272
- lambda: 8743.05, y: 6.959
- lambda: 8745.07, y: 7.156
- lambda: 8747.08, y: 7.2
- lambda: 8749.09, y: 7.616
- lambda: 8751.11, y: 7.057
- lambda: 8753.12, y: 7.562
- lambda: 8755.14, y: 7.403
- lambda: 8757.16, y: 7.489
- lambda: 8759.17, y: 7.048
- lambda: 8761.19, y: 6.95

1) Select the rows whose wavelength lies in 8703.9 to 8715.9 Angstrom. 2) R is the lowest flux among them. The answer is 6.429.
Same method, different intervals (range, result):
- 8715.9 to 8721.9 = 6.647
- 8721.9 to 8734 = 6.702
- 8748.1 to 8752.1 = 7.057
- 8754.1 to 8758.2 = 7.403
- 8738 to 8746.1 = 6.959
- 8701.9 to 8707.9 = 6.535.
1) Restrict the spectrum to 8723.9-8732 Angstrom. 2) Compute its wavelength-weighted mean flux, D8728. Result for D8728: 6.94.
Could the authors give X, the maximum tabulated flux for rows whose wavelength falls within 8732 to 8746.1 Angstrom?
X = 7.461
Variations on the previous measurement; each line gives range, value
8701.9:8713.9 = 7.3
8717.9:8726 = 7.861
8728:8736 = 7.122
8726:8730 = 6.945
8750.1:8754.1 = 7.562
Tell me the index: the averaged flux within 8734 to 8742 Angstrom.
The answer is 7.04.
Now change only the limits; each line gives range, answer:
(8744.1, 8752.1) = 7.26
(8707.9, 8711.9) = 6.77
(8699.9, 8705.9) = 6.71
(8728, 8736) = 6.89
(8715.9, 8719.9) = 6.94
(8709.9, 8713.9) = 7.1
